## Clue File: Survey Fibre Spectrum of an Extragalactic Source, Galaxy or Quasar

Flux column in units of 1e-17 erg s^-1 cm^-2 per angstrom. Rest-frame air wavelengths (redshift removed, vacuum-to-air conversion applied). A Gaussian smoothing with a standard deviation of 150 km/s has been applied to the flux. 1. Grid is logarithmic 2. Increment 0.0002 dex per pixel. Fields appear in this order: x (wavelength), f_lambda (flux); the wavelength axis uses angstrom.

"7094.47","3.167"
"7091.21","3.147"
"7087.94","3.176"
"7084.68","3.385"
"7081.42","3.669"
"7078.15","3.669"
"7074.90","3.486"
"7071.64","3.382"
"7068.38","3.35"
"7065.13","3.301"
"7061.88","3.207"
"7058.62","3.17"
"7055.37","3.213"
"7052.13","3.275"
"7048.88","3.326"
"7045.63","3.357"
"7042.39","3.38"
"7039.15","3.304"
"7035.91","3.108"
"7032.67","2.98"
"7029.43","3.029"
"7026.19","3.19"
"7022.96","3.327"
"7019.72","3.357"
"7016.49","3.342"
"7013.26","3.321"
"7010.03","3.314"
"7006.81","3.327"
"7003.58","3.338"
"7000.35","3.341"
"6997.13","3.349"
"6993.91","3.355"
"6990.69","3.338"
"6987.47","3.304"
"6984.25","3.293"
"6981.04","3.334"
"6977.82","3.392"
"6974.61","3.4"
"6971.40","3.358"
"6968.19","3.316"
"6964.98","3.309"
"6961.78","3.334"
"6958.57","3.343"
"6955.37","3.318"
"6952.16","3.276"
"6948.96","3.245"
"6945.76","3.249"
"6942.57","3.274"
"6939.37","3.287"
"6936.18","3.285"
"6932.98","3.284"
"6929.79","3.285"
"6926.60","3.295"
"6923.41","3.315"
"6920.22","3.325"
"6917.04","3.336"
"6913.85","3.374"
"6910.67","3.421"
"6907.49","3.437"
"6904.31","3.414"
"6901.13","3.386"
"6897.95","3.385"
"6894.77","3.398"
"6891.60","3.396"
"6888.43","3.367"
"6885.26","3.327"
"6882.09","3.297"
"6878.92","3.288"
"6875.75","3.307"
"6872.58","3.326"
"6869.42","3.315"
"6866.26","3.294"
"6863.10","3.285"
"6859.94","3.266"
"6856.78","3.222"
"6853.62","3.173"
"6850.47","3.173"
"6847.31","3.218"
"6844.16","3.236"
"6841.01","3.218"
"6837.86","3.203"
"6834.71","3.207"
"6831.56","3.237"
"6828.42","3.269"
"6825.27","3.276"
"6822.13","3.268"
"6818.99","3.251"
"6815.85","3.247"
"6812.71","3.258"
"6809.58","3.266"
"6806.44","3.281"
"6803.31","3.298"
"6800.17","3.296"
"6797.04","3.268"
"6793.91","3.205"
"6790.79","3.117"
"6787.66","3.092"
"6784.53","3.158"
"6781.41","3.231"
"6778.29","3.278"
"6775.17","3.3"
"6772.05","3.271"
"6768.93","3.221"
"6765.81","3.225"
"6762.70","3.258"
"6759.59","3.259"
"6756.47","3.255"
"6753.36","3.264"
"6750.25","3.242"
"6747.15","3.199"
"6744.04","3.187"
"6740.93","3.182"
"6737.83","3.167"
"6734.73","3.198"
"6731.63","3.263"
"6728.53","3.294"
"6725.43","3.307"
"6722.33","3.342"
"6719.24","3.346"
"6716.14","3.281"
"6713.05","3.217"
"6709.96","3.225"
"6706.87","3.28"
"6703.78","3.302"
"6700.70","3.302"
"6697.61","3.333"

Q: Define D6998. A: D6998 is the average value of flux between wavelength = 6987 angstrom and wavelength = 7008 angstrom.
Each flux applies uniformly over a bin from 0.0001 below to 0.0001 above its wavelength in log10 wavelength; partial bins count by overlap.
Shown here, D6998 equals 3.34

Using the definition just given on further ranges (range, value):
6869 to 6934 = 3.35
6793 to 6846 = 3.25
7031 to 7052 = 3.24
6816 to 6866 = 3.24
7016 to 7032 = 3.23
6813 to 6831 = 3.26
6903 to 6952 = 3.32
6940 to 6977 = 3.31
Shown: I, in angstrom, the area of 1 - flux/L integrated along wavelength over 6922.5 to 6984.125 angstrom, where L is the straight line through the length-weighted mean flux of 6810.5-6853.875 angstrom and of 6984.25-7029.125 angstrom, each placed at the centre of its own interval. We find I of -0.40 angstrom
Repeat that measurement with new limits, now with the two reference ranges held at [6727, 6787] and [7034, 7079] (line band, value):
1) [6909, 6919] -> -0.3 angstrom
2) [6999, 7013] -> -0.1 angstrom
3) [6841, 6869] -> 0.2 angstrom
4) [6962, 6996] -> -0.5 angstrom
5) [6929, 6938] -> 0.0 angstrom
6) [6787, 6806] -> 0.1 angstrom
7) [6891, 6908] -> -0.7 angstrom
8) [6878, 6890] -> -0.2 angstrom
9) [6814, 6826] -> 0.0 angstrom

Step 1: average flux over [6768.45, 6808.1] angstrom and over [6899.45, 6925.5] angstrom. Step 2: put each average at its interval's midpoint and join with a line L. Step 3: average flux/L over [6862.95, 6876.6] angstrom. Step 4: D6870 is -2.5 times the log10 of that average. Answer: 0.01 mag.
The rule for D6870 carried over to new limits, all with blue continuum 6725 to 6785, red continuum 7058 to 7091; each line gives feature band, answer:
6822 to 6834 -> 0.004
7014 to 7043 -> 0.044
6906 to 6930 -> -0.014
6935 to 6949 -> 0.015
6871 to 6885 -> -0.005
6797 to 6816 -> -0.005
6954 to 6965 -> -0.001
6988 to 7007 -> 0.001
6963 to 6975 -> -0.004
